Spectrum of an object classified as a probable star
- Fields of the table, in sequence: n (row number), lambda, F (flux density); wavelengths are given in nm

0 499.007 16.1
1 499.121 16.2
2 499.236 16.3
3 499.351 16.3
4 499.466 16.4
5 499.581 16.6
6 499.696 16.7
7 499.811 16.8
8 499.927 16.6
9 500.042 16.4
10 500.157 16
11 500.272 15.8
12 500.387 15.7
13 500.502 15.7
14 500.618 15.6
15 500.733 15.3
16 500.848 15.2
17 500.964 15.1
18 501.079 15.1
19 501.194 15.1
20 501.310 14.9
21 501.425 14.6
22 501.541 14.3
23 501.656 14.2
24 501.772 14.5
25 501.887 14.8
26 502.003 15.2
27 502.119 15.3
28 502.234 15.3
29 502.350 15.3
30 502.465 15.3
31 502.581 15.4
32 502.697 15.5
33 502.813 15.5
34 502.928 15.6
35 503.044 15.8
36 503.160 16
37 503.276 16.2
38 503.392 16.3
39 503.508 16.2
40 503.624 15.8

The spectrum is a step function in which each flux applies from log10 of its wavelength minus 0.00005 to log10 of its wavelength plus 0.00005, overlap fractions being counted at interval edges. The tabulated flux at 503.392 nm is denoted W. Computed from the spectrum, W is 16.3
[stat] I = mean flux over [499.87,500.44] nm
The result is 16.1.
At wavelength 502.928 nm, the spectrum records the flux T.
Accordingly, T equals 15.6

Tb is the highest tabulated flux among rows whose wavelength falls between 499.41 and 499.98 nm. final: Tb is 16.8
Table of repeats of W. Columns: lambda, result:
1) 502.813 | 15.5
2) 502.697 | 15.5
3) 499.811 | 16.8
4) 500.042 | 16.4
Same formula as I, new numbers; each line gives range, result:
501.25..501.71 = 14.5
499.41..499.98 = 16.6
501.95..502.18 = 15.3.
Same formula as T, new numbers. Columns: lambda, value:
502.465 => 15.3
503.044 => 15.8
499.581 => 16.6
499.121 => 16.2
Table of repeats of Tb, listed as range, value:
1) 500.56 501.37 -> 15.6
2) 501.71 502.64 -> 15.4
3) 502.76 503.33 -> 16.2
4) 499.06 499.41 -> 16.3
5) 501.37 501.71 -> 14.6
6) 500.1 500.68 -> 16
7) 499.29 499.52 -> 16.4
